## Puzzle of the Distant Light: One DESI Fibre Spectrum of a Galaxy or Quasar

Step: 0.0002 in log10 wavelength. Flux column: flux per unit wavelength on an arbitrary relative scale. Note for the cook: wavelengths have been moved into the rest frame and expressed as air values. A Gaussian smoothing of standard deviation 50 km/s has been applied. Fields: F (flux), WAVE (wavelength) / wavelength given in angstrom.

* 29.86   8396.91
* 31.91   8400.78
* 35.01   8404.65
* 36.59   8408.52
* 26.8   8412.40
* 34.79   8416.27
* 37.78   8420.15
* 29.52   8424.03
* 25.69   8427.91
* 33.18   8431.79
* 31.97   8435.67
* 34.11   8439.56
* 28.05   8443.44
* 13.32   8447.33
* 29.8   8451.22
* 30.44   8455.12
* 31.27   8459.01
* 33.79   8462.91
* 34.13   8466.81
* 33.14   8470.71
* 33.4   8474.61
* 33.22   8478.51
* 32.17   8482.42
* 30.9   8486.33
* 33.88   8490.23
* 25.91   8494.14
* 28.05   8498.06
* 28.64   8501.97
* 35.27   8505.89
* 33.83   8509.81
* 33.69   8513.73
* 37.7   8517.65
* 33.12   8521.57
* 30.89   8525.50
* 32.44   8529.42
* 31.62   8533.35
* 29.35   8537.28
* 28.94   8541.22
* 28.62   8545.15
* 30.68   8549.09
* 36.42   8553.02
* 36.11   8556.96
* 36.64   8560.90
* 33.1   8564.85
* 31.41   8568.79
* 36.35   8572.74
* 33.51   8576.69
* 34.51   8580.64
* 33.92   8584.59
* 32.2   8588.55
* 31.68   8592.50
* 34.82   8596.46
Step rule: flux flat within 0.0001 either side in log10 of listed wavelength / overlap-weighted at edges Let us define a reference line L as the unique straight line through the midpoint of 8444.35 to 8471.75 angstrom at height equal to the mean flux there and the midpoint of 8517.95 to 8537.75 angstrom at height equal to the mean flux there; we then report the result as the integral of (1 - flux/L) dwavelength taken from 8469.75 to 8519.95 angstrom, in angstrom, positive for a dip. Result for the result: -2.4 angstrom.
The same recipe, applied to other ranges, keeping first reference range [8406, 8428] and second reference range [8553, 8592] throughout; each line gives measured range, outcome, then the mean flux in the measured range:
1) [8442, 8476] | 3.4 angstrom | 29.7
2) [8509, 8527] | -0.2 angstrom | 33.9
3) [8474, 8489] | 0.4 angstrom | 32.4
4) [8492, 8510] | 1.8 angstrom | 30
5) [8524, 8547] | 2.4 angstrom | 30.3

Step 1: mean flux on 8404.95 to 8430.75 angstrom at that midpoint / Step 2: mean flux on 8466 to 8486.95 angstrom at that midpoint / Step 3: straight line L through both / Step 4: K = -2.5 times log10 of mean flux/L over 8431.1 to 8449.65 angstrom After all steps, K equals 0.16 mag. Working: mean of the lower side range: 32.1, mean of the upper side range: 32.9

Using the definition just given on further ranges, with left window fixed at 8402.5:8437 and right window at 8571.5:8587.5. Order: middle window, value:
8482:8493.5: 0.053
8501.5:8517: -0.006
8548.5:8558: -0.025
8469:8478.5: -0.008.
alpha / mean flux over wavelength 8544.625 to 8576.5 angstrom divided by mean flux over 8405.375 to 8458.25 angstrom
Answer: 1.12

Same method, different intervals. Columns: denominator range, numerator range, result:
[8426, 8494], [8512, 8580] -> 1.08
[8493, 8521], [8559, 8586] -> 1.07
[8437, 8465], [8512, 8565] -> 1.14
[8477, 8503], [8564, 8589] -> 1.11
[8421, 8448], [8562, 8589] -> 1.16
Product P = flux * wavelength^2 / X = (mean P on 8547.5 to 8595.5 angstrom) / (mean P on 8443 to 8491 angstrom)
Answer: 1.14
